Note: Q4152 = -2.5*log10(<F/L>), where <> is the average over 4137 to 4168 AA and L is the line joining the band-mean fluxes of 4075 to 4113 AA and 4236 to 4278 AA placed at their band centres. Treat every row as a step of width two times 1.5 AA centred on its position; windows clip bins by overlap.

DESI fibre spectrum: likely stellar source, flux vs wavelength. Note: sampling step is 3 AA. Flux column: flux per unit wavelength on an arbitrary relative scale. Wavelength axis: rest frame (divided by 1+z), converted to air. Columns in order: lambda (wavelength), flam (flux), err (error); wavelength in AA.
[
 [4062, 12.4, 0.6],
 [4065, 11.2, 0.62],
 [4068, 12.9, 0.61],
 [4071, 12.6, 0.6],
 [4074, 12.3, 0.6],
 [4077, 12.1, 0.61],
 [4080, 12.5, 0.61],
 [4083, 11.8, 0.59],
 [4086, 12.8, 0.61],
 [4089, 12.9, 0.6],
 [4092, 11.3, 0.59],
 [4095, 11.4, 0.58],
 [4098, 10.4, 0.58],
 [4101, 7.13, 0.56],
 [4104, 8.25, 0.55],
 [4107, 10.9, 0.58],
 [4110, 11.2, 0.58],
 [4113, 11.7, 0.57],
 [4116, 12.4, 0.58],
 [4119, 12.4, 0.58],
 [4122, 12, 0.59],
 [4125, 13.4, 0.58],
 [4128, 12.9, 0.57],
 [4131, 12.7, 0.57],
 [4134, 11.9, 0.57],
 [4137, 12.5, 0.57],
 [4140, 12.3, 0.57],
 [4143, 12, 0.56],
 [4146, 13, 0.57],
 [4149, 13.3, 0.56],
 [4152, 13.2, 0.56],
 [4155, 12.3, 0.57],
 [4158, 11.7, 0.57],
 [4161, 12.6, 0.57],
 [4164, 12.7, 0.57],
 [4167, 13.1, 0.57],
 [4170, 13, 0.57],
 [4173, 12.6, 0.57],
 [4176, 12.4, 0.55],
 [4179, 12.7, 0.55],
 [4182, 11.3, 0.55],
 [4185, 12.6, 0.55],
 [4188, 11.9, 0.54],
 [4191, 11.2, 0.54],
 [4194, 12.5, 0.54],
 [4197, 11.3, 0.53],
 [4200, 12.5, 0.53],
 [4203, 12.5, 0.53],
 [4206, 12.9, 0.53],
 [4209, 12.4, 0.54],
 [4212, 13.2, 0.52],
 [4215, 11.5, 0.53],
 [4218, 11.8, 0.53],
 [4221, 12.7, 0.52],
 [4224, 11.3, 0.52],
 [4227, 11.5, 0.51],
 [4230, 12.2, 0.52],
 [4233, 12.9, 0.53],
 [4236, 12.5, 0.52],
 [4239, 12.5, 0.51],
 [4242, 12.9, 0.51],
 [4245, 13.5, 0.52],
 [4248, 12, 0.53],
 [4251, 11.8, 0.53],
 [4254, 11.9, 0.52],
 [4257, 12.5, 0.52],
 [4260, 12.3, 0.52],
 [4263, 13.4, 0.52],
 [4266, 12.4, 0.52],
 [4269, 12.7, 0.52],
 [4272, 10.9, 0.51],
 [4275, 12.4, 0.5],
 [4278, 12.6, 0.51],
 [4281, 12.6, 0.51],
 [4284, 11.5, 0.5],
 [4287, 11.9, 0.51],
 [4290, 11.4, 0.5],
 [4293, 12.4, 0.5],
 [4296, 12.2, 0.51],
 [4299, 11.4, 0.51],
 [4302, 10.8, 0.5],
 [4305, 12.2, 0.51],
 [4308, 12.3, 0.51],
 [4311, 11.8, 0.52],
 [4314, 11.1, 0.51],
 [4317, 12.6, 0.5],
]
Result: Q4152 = -0.09 mag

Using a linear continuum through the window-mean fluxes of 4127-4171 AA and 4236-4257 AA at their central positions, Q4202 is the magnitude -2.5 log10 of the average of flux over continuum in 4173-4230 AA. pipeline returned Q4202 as 0.03 mag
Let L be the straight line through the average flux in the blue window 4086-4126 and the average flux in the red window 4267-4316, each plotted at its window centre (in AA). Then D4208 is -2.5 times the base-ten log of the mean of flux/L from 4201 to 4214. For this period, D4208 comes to -0.10 mag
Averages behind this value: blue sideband 11.2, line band 12.7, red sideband 11.9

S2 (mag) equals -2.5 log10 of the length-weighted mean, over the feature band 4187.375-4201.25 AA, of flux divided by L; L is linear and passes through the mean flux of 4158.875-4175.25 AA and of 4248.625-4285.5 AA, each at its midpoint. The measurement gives 0.07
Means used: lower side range 12.7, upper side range 12.2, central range 11.9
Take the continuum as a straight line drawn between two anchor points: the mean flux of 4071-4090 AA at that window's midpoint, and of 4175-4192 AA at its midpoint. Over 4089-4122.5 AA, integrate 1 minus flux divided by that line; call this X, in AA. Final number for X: 3.9 AA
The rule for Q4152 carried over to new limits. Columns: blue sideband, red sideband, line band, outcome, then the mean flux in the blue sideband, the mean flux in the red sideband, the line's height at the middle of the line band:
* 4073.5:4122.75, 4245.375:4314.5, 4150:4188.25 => -0.08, 11.4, 12.1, 11.6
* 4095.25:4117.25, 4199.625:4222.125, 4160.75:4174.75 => -0.11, 10.3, 12.4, 11.6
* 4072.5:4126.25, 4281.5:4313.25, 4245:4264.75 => -0.06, 11.5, 11.8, 11.7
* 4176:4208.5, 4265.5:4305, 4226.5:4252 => -0.04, 12.2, 11.9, 12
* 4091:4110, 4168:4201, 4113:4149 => -0.16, 9.96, 12.2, 10.8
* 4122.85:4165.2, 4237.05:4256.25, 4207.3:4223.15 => 0.02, 12.6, 12.4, 12.5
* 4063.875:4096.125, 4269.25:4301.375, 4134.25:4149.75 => -0.04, 12.2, 11.9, 12.1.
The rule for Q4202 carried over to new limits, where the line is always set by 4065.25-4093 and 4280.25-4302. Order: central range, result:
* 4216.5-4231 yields 0.01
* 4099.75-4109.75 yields 0.32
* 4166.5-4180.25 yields -0.06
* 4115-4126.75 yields -0.03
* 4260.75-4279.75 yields -0.05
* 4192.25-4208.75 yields -0.03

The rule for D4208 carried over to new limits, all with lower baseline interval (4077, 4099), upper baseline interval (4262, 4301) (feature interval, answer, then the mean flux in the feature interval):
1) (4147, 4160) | -0.058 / 12.6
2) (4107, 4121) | 0.012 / 11.8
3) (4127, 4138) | -0.046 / 12.5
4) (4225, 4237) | -0.015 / 12.2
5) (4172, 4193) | -0.008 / 12.1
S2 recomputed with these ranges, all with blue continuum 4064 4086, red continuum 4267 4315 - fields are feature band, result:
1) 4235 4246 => -0.074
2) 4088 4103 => 0.169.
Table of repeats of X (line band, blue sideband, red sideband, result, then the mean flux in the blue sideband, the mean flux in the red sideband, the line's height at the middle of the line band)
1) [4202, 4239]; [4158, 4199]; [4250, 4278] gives -0.02 AA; 12.3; 12.3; 12.3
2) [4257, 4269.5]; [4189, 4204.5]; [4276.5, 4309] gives -0.76 AA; 12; 11.9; 12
